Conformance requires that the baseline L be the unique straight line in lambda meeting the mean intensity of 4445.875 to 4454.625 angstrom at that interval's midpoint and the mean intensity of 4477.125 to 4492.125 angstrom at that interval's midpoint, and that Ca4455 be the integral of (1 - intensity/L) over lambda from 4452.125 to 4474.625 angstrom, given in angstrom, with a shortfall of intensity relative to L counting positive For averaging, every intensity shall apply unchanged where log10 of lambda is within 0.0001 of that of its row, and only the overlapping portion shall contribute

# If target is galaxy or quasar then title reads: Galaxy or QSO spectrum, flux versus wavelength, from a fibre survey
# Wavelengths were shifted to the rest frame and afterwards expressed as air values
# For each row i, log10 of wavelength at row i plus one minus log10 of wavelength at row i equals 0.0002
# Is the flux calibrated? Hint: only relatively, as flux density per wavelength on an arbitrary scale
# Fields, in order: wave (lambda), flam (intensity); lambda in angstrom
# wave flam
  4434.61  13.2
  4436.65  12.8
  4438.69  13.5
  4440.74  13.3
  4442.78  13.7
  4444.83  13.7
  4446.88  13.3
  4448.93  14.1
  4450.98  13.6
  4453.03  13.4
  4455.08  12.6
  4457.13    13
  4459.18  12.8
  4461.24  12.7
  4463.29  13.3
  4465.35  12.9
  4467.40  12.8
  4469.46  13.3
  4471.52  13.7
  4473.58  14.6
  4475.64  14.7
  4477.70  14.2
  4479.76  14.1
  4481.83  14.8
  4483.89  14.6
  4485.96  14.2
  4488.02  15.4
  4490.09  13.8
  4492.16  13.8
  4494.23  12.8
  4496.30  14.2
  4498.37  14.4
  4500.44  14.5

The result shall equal 1.10 angstrom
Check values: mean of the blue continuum 13.5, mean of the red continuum 14.4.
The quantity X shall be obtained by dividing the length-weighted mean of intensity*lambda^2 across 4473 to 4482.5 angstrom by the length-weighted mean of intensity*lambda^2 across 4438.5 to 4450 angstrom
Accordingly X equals 1.08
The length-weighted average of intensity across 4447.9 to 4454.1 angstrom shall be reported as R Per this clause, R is 13.7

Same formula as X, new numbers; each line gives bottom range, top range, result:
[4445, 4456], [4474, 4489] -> 1.10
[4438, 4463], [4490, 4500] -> 1.06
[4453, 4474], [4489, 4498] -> 1.06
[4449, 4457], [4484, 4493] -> 1.10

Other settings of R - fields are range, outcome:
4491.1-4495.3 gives 13.3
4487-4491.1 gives 14.6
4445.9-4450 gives 13.7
